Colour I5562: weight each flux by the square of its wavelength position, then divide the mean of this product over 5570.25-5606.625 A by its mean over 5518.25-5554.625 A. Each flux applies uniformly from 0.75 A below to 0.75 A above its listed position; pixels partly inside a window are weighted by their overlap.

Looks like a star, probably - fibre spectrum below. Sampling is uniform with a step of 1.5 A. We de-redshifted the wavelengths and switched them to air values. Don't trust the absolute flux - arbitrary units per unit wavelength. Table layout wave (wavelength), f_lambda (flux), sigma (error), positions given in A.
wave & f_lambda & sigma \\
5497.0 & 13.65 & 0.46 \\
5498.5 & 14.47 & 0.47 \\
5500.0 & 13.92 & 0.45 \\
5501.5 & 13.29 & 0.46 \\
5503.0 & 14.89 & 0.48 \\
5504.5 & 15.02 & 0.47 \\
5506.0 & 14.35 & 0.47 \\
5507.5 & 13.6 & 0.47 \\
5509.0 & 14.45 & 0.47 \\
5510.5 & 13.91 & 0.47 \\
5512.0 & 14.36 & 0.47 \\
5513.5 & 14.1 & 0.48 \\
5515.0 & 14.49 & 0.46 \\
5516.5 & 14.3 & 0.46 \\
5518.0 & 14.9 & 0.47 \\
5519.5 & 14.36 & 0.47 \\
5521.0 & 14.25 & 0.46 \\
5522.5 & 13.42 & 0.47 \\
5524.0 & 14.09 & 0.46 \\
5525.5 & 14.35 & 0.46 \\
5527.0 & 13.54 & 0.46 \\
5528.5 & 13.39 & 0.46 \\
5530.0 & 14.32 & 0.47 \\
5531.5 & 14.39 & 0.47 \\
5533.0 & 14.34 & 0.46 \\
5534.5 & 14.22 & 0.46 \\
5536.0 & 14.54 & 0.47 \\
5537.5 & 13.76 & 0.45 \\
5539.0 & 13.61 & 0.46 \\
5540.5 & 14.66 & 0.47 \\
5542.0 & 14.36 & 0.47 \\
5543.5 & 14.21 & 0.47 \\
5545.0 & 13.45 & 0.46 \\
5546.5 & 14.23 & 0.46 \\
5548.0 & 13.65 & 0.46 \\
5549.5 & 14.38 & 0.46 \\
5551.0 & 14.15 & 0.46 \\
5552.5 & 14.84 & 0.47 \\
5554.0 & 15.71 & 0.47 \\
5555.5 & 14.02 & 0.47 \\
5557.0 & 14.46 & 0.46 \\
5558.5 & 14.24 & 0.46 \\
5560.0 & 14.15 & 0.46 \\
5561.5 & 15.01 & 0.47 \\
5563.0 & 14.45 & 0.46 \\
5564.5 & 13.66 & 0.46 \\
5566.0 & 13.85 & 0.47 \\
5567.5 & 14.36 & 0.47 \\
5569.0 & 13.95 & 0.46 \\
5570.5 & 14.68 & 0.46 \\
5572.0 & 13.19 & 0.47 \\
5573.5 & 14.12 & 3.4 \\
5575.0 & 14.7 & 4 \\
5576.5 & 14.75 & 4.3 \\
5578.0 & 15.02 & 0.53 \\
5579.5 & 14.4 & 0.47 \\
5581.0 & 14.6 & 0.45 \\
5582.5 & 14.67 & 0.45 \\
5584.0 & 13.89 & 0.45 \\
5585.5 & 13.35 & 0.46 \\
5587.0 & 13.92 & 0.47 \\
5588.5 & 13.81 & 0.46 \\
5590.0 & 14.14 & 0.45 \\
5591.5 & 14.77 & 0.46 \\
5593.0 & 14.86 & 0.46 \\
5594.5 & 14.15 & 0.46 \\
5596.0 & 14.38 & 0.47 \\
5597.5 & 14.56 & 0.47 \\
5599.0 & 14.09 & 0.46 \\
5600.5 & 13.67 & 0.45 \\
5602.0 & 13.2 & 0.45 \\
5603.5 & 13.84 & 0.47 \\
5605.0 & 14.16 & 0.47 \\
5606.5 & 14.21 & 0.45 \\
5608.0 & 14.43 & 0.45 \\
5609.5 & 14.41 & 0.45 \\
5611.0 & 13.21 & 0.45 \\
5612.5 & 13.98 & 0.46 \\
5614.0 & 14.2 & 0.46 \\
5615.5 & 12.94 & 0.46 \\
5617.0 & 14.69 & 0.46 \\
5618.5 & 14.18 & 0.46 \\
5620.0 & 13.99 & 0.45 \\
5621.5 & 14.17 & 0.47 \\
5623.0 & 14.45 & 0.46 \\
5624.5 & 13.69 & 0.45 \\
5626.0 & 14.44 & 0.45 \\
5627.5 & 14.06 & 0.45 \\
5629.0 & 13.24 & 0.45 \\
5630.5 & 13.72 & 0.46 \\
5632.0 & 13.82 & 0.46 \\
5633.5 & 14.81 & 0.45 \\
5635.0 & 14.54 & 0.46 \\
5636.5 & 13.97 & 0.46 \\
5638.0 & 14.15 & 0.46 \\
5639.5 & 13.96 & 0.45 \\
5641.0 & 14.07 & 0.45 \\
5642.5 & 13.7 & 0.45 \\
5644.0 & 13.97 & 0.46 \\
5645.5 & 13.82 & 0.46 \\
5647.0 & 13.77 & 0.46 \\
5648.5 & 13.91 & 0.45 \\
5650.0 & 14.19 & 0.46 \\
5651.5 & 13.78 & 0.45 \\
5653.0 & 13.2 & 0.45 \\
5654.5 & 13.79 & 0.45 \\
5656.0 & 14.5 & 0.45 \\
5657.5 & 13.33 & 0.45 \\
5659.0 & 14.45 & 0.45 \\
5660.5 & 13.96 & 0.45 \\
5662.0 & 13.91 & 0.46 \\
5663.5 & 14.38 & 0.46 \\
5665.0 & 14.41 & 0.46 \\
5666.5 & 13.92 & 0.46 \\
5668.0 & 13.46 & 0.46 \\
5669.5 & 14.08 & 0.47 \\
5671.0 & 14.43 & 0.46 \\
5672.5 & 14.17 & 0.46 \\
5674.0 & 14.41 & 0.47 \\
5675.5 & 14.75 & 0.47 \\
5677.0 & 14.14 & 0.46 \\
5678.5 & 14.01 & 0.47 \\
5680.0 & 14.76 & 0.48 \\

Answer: 1.0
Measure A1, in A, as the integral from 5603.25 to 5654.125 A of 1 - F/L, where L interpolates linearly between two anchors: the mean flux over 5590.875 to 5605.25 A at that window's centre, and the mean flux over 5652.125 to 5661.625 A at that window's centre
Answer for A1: 0.1 A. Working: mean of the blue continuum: 14.2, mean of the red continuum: 13.9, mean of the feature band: 14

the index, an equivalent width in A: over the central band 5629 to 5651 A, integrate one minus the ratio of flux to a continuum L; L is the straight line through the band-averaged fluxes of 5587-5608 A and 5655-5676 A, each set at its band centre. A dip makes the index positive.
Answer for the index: 0.22 A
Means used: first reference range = 14.1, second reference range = 14.1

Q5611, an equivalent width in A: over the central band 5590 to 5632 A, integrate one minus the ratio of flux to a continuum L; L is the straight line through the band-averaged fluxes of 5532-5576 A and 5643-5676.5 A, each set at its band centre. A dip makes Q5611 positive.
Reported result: 0.20 A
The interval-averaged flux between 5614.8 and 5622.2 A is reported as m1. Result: 14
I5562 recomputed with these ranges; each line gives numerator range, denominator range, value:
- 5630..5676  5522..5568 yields 1.03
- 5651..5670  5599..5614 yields 1.02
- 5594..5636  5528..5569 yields 1.01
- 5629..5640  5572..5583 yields 0.99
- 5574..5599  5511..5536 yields 1.04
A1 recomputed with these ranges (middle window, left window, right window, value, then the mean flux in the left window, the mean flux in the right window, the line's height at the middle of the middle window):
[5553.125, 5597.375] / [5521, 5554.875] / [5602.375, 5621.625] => -0.7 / 14.2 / 14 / 14.1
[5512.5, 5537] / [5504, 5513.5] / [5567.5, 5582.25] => 0.2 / 14.2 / 14.4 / 14.3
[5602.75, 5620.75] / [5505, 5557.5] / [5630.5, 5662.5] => 0.0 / 14.2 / 14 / 14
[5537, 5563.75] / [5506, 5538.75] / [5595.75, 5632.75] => -0.4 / 14.1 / 14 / 14.1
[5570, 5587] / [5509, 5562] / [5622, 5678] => -0.1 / 14.2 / 14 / 14.2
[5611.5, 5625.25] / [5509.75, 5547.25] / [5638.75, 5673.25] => 0.0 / 14.1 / 14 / 14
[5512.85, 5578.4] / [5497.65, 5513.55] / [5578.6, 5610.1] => -0.2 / 14.2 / 14.2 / 14.2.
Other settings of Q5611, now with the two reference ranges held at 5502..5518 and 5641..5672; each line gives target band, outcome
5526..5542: 0.2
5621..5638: -0.1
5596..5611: 0.1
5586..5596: -0.1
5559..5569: 0.0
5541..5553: 0.1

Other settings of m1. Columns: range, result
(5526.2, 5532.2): 13.9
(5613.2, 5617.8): 13.9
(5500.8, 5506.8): 14.4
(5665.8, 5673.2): 14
